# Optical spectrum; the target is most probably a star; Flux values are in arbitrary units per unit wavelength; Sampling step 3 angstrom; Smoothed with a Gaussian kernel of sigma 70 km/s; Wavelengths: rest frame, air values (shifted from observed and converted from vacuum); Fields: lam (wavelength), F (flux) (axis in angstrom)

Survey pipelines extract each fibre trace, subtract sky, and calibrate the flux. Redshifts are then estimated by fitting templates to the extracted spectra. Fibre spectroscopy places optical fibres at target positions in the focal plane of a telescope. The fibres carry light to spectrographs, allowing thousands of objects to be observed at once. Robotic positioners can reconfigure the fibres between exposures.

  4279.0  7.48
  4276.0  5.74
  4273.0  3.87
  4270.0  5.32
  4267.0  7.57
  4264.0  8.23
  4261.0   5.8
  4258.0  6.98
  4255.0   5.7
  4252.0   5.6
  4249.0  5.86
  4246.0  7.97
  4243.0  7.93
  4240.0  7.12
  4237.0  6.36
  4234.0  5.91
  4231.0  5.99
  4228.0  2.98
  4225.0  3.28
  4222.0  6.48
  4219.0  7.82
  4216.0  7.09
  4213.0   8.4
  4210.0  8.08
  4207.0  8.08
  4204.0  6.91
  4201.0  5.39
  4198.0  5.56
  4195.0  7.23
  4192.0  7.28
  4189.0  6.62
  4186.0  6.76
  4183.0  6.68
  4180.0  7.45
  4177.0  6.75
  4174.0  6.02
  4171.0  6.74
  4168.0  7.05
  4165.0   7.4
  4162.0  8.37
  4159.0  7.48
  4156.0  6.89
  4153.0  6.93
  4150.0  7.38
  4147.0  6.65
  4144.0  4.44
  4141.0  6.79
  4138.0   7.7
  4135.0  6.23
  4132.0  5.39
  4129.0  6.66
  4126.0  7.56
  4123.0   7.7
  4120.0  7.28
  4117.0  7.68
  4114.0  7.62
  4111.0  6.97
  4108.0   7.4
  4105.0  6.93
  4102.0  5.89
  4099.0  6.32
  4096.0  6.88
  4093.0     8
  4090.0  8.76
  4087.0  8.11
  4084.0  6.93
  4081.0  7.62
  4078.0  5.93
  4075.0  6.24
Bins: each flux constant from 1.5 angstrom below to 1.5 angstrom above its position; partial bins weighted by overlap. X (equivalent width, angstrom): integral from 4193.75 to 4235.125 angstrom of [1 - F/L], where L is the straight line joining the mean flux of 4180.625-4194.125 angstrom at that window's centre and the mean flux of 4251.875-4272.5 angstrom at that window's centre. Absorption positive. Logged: 2.1 angstrom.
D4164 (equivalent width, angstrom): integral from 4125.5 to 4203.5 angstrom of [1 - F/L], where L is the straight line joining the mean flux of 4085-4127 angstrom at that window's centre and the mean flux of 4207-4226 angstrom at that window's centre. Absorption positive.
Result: 4.9 angstrom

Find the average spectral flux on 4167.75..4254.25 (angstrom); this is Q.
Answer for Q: 6.59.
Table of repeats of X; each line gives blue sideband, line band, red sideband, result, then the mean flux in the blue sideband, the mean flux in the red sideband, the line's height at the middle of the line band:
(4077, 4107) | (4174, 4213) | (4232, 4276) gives -1.4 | 7.16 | 6.42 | 6.69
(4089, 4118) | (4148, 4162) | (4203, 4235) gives -0.8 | 7.21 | 6.46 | 6.88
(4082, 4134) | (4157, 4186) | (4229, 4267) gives -0.7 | 7.18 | 6.61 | 6.92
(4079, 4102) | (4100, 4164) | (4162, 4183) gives 2.1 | 7.38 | 6.99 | 7.18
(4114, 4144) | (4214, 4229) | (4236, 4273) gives 2.2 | 6.9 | 6.59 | 6.67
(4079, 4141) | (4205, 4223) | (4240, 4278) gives -2.8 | 7.16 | 6.42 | 6.65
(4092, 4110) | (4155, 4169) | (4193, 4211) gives -1.2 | 6.87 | 6.85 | 6.86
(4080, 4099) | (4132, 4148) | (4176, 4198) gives 2.1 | 7.61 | 6.88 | 7.23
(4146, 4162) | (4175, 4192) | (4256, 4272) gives 0.5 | 7.2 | 6.66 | 7.05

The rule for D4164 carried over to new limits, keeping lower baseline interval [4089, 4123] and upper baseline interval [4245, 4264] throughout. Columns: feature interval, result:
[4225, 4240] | 2.9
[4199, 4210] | -0.4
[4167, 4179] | 0.4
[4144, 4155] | 0.6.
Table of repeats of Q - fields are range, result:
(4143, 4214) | 6.95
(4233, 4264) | 6.62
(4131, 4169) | 6.84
